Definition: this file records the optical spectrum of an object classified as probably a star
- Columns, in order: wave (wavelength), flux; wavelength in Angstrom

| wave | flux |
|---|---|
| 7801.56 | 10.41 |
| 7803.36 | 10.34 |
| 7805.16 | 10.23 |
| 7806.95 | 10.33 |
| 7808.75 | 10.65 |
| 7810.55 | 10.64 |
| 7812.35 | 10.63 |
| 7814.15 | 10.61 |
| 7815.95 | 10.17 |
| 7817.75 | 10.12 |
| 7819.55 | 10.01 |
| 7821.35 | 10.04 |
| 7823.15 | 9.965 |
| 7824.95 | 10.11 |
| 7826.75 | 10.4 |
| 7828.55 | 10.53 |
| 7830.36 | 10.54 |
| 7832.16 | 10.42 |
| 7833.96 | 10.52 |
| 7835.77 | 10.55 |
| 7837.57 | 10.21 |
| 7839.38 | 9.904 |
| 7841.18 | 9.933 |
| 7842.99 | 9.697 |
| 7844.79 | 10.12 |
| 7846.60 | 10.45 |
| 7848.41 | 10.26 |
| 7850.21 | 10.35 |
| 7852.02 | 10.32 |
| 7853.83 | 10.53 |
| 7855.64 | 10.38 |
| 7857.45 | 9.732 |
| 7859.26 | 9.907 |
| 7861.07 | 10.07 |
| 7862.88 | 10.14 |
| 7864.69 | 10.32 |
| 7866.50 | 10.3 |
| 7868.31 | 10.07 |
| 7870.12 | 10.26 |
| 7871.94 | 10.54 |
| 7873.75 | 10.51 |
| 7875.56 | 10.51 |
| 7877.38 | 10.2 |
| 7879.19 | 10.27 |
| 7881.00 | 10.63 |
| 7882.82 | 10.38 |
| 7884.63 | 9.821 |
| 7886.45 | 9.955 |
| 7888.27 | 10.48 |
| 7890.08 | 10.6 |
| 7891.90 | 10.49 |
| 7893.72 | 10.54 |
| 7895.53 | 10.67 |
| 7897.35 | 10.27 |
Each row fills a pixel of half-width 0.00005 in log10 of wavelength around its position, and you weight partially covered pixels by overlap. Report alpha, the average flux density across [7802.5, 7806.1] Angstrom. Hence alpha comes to 10.3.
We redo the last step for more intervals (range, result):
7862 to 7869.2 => 10.2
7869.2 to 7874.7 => 10.4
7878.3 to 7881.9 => 10.5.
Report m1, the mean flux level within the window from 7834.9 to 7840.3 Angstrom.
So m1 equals 10.2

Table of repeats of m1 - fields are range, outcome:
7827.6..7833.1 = 10.5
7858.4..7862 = 9.99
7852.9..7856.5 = 10.4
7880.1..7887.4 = 10.2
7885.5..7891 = 10.3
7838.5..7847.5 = 10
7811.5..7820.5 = 10.3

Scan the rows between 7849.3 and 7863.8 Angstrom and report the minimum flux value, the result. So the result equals 9.732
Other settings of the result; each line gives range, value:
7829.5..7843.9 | 9.697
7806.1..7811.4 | 10.33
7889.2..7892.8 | 10.49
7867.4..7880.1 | 10.07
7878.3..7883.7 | 10.27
